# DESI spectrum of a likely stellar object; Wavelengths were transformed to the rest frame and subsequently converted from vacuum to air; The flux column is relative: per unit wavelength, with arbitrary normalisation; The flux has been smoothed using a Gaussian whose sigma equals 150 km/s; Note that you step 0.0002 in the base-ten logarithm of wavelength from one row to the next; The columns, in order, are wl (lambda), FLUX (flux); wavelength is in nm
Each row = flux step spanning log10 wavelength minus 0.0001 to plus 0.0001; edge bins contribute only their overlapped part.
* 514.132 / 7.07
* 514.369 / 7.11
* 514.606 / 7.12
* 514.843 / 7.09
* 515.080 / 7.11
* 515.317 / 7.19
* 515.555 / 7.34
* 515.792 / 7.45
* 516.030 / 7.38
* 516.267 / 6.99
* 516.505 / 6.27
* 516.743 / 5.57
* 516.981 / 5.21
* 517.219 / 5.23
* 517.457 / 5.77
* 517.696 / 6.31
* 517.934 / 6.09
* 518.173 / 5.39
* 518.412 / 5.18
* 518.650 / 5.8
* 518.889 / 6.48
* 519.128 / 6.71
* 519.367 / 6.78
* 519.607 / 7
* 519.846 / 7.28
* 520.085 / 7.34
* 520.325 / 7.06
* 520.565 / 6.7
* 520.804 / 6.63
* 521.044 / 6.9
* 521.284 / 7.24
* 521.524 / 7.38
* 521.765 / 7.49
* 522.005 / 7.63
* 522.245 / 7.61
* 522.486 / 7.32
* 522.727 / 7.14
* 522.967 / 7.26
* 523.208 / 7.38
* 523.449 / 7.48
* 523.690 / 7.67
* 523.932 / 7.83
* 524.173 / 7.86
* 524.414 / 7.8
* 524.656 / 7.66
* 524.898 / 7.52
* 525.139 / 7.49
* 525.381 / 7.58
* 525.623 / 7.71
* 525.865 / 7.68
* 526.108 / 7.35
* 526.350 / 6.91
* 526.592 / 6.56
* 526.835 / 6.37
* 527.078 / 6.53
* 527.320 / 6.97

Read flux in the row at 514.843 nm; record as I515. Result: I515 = 7.09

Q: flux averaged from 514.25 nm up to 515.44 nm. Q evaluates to 7.12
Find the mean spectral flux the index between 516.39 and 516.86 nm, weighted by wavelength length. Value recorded 5.92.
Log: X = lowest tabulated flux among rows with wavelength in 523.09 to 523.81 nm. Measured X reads 7.38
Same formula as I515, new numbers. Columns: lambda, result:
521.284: 7.24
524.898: 7.52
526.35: 6.91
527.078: 6.53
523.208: 7.38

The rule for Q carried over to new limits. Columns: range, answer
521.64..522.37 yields 7.57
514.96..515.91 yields 7.27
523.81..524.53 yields 7.83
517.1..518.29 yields 5.76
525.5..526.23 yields 7.58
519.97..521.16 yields 6.92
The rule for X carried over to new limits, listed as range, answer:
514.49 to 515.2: 7.09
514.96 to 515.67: 7.11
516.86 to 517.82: 5.21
